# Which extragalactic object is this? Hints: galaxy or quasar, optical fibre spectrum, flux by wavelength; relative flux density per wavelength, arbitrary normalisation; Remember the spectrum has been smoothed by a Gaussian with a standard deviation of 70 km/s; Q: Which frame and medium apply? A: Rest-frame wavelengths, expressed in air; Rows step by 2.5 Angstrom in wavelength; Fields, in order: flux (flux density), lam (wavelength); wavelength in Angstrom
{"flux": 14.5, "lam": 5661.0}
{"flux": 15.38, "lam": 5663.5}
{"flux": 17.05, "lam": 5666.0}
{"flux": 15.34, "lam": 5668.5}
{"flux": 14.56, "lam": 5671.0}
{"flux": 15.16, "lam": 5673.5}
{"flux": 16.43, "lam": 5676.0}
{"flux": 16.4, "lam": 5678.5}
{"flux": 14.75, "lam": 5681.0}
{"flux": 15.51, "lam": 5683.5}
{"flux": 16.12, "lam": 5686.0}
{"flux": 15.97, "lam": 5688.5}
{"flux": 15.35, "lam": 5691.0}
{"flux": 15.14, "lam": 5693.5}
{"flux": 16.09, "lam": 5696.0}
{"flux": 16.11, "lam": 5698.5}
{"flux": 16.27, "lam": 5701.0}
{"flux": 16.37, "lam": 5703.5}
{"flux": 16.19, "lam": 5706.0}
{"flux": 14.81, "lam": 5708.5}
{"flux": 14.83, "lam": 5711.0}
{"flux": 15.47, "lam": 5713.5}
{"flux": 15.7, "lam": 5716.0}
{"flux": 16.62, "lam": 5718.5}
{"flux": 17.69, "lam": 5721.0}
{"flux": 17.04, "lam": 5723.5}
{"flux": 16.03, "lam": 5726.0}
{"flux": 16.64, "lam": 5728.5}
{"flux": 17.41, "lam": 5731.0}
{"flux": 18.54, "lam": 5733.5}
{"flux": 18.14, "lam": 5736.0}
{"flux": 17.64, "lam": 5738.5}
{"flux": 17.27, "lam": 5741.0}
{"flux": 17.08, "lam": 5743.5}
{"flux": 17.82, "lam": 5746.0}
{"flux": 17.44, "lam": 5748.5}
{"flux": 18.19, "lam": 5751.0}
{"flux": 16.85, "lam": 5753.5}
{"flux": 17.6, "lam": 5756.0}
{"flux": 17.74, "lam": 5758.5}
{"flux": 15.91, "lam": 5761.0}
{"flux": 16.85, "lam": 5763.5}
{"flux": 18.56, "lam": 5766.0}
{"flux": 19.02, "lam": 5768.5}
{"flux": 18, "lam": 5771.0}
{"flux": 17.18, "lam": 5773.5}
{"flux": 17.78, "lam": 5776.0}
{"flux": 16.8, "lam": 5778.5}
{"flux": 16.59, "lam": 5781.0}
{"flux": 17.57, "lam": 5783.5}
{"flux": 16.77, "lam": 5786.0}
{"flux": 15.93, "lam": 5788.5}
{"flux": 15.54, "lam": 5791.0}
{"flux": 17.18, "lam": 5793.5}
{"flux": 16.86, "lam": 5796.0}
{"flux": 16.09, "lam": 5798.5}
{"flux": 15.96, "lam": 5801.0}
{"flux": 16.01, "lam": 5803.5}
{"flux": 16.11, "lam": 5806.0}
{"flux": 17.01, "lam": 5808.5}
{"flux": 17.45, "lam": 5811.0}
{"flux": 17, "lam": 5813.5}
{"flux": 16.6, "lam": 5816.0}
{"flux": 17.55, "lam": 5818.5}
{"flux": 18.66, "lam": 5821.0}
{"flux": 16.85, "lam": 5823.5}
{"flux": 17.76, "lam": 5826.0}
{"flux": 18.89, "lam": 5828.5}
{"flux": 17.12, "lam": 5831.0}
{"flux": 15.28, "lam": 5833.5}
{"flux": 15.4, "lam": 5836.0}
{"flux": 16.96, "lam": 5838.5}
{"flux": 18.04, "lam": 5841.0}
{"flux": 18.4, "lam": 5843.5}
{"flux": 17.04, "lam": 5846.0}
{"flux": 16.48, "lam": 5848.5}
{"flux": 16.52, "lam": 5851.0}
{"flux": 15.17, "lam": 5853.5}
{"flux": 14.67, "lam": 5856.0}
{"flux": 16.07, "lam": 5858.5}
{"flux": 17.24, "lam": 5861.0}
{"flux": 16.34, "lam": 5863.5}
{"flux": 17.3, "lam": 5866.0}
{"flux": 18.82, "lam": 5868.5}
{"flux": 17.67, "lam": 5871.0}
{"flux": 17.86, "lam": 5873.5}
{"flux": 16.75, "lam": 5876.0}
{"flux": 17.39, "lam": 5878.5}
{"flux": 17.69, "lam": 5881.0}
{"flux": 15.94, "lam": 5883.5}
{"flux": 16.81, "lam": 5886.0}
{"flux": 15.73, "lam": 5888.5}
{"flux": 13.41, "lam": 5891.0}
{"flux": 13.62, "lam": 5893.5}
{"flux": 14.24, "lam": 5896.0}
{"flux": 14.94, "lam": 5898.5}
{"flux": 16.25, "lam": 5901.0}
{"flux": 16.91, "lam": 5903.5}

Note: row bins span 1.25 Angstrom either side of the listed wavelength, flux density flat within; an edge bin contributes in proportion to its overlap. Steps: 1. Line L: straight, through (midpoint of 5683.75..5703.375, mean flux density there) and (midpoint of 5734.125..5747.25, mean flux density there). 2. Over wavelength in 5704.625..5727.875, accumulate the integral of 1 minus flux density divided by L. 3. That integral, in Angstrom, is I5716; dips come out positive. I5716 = 0.9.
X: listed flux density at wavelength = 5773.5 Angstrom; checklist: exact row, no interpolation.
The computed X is 17.18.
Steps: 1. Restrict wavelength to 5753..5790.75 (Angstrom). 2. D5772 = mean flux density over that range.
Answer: 17.2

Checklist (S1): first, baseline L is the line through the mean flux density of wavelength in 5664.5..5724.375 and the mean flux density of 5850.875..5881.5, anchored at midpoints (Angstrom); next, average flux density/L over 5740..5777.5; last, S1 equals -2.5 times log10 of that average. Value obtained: -0.08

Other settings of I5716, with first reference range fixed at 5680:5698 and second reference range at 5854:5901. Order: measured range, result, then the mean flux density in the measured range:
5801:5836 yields -2.1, 17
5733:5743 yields -1.3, 17.8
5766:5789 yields -2.2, 17.4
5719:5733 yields -1.2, 17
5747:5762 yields -1.4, 17.3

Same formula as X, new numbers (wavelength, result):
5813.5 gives 17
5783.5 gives 17.57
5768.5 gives 19.02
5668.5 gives 15.34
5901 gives 16.25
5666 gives 17.05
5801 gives 15.96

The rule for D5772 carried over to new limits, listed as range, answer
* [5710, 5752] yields 17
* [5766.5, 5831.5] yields 17.1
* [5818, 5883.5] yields 17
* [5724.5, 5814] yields 17.1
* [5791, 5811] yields 16.5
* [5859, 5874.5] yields 17.5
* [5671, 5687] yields 15.6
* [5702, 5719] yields 15.7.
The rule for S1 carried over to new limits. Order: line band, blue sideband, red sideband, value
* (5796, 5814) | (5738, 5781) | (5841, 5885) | 0.046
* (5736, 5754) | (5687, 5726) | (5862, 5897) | -0.095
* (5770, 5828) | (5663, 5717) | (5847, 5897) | -0.059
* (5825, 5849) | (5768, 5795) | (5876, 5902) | -0.053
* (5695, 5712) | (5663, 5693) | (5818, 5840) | 0.006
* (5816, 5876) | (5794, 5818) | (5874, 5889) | -0.020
